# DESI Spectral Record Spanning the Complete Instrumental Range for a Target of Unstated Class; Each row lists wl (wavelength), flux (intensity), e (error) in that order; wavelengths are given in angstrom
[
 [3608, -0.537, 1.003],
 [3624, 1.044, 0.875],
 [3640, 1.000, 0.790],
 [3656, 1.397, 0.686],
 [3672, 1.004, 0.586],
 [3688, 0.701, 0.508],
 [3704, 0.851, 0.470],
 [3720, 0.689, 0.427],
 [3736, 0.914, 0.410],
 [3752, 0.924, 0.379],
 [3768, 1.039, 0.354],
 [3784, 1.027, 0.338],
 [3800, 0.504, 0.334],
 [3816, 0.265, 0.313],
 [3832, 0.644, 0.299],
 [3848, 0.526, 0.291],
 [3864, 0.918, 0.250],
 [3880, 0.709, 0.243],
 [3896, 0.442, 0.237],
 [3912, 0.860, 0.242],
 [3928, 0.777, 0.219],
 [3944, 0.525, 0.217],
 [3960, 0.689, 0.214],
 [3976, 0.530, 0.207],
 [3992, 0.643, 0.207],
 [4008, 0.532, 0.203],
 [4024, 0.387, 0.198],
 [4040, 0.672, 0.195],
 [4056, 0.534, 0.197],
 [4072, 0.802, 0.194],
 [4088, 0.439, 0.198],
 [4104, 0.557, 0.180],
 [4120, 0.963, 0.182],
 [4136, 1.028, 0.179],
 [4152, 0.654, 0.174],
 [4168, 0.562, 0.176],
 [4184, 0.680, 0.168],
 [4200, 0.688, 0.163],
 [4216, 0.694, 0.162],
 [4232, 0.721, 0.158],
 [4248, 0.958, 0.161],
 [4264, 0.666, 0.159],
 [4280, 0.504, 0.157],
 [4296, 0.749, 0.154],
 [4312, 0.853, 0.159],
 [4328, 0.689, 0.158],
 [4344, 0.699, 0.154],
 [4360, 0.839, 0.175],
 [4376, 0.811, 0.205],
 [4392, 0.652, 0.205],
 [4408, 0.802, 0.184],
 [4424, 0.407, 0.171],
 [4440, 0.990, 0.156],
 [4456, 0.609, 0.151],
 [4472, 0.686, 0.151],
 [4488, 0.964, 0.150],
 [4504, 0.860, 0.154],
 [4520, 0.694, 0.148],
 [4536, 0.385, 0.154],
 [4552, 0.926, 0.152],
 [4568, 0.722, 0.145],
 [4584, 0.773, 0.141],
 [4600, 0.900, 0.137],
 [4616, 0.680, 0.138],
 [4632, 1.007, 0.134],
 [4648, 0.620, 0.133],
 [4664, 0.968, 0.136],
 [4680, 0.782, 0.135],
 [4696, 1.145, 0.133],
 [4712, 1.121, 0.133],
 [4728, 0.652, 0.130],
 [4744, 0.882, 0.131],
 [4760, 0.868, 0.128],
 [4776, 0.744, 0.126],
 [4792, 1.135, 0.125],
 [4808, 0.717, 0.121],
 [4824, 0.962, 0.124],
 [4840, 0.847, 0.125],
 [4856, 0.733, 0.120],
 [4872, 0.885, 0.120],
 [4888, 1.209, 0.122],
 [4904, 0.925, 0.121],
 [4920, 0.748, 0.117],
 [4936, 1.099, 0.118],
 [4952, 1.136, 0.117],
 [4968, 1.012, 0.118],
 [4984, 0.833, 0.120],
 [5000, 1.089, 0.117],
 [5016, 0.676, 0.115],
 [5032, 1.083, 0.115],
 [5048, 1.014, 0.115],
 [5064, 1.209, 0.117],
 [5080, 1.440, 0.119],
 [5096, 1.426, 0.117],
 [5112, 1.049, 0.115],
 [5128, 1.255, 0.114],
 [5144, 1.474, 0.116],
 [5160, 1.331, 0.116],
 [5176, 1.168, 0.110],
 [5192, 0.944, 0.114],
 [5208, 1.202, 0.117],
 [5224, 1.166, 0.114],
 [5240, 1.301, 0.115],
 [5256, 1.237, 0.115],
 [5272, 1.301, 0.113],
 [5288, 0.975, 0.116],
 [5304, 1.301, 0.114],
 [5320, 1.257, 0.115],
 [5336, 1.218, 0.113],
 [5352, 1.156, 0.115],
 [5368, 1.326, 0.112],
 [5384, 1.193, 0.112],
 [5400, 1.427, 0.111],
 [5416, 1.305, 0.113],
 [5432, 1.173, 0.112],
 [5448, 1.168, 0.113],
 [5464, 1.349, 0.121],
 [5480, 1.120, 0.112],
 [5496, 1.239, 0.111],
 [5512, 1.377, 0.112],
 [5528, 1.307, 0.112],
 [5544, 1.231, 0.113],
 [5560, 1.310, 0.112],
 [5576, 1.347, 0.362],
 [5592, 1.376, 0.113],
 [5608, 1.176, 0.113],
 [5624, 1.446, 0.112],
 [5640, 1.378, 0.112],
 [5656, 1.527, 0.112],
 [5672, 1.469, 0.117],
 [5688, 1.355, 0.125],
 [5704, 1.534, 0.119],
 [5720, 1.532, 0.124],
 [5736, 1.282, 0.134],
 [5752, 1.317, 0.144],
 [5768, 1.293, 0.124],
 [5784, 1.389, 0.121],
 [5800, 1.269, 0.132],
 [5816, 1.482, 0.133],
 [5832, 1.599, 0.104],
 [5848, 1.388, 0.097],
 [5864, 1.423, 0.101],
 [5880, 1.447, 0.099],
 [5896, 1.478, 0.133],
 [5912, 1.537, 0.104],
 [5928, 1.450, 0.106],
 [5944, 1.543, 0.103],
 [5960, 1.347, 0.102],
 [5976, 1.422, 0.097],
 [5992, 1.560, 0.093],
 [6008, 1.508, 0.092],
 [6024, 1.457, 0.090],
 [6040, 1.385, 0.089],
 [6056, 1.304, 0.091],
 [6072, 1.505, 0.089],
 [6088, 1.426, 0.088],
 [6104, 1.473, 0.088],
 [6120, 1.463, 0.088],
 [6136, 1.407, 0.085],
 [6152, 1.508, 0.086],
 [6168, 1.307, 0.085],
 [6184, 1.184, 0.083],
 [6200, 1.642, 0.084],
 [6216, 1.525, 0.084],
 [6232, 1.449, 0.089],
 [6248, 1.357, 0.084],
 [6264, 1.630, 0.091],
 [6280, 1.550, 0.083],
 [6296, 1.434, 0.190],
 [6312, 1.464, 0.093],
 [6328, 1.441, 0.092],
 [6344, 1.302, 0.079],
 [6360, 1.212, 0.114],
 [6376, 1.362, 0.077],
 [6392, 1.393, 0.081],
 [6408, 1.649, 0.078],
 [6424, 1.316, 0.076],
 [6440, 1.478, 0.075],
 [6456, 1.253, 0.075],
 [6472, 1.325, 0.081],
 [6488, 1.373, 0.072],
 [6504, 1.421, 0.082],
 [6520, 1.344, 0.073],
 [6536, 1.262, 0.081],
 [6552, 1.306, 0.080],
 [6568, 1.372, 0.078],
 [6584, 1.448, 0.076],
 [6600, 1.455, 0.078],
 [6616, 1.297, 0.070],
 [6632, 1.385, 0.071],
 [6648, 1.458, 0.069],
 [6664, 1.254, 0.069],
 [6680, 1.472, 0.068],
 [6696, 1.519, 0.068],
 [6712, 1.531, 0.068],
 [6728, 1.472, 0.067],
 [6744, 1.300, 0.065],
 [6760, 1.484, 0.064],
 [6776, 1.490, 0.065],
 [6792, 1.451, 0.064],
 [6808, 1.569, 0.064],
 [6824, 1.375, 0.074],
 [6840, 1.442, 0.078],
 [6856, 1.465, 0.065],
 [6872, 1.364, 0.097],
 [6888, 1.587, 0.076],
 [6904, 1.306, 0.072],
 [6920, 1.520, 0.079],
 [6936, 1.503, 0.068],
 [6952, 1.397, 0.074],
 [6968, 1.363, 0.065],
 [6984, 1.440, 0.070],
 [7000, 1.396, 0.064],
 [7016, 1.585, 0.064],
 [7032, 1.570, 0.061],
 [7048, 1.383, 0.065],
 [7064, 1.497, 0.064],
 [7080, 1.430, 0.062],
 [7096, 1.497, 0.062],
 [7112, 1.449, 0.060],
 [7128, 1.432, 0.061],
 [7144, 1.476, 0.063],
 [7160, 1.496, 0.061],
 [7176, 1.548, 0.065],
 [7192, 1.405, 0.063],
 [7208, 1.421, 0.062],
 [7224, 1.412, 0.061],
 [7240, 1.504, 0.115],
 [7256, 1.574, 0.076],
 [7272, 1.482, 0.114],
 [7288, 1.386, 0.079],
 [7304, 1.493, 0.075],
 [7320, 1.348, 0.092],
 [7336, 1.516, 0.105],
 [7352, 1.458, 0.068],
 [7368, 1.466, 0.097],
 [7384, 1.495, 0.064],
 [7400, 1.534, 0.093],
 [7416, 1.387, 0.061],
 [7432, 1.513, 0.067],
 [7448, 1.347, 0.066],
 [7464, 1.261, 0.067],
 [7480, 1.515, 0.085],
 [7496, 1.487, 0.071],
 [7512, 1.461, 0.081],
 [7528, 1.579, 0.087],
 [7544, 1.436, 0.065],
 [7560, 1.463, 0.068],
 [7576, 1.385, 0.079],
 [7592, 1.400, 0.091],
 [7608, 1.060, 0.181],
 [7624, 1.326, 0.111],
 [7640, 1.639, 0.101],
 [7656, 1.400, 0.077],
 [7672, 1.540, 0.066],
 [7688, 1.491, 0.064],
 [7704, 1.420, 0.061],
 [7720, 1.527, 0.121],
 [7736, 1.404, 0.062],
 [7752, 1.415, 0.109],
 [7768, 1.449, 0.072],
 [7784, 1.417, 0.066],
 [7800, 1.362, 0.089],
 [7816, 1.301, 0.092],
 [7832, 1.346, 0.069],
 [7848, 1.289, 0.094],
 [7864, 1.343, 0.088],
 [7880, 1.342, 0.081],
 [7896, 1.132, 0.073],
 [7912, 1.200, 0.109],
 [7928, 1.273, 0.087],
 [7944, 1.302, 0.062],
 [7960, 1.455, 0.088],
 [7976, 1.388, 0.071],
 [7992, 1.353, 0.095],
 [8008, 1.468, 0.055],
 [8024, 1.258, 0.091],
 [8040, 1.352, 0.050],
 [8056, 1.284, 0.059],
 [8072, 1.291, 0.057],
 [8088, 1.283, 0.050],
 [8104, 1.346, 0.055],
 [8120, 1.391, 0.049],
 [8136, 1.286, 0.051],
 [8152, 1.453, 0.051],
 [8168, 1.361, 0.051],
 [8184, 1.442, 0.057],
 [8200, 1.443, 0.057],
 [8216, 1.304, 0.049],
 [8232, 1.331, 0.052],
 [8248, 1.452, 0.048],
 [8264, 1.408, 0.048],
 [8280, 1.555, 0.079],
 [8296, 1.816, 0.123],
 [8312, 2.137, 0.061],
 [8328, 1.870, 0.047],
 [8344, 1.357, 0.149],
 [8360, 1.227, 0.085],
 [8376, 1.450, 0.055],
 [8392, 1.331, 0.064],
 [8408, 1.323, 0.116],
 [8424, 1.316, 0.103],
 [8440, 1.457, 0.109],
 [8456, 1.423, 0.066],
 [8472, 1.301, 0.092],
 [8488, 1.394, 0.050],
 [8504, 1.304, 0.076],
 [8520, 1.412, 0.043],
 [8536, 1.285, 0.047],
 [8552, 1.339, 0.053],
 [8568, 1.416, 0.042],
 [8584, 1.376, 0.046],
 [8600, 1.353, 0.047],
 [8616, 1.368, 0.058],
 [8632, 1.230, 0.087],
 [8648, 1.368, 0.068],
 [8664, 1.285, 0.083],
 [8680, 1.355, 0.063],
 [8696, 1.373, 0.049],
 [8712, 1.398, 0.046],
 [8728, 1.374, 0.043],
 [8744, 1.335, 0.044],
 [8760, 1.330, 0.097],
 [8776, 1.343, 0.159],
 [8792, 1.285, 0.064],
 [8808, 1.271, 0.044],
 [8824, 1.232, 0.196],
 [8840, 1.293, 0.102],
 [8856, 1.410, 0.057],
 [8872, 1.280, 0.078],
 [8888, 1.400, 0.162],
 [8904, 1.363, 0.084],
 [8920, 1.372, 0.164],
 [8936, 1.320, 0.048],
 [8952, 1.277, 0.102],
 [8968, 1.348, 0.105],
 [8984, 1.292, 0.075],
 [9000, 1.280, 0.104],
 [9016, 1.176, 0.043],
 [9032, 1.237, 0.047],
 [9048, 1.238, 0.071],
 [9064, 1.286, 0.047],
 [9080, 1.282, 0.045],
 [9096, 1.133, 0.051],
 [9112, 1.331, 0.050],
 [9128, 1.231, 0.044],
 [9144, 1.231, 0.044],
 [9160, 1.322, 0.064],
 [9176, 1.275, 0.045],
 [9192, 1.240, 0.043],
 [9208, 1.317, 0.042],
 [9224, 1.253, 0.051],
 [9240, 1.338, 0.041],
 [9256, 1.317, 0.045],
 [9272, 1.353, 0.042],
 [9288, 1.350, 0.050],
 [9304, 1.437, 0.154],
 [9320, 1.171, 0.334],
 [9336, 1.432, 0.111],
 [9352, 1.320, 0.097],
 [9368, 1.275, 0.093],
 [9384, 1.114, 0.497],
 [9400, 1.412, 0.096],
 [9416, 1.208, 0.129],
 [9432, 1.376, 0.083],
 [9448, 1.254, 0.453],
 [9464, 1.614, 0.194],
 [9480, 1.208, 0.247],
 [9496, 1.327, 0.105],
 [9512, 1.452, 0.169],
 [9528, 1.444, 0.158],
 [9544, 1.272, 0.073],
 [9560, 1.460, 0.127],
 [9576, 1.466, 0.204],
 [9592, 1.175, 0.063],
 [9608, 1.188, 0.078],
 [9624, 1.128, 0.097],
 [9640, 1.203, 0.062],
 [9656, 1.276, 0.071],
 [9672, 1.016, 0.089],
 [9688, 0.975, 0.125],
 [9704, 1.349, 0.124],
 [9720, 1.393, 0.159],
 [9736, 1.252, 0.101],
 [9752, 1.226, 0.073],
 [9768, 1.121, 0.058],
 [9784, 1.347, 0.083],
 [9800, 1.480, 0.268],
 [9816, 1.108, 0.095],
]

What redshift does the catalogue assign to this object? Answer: 0.265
